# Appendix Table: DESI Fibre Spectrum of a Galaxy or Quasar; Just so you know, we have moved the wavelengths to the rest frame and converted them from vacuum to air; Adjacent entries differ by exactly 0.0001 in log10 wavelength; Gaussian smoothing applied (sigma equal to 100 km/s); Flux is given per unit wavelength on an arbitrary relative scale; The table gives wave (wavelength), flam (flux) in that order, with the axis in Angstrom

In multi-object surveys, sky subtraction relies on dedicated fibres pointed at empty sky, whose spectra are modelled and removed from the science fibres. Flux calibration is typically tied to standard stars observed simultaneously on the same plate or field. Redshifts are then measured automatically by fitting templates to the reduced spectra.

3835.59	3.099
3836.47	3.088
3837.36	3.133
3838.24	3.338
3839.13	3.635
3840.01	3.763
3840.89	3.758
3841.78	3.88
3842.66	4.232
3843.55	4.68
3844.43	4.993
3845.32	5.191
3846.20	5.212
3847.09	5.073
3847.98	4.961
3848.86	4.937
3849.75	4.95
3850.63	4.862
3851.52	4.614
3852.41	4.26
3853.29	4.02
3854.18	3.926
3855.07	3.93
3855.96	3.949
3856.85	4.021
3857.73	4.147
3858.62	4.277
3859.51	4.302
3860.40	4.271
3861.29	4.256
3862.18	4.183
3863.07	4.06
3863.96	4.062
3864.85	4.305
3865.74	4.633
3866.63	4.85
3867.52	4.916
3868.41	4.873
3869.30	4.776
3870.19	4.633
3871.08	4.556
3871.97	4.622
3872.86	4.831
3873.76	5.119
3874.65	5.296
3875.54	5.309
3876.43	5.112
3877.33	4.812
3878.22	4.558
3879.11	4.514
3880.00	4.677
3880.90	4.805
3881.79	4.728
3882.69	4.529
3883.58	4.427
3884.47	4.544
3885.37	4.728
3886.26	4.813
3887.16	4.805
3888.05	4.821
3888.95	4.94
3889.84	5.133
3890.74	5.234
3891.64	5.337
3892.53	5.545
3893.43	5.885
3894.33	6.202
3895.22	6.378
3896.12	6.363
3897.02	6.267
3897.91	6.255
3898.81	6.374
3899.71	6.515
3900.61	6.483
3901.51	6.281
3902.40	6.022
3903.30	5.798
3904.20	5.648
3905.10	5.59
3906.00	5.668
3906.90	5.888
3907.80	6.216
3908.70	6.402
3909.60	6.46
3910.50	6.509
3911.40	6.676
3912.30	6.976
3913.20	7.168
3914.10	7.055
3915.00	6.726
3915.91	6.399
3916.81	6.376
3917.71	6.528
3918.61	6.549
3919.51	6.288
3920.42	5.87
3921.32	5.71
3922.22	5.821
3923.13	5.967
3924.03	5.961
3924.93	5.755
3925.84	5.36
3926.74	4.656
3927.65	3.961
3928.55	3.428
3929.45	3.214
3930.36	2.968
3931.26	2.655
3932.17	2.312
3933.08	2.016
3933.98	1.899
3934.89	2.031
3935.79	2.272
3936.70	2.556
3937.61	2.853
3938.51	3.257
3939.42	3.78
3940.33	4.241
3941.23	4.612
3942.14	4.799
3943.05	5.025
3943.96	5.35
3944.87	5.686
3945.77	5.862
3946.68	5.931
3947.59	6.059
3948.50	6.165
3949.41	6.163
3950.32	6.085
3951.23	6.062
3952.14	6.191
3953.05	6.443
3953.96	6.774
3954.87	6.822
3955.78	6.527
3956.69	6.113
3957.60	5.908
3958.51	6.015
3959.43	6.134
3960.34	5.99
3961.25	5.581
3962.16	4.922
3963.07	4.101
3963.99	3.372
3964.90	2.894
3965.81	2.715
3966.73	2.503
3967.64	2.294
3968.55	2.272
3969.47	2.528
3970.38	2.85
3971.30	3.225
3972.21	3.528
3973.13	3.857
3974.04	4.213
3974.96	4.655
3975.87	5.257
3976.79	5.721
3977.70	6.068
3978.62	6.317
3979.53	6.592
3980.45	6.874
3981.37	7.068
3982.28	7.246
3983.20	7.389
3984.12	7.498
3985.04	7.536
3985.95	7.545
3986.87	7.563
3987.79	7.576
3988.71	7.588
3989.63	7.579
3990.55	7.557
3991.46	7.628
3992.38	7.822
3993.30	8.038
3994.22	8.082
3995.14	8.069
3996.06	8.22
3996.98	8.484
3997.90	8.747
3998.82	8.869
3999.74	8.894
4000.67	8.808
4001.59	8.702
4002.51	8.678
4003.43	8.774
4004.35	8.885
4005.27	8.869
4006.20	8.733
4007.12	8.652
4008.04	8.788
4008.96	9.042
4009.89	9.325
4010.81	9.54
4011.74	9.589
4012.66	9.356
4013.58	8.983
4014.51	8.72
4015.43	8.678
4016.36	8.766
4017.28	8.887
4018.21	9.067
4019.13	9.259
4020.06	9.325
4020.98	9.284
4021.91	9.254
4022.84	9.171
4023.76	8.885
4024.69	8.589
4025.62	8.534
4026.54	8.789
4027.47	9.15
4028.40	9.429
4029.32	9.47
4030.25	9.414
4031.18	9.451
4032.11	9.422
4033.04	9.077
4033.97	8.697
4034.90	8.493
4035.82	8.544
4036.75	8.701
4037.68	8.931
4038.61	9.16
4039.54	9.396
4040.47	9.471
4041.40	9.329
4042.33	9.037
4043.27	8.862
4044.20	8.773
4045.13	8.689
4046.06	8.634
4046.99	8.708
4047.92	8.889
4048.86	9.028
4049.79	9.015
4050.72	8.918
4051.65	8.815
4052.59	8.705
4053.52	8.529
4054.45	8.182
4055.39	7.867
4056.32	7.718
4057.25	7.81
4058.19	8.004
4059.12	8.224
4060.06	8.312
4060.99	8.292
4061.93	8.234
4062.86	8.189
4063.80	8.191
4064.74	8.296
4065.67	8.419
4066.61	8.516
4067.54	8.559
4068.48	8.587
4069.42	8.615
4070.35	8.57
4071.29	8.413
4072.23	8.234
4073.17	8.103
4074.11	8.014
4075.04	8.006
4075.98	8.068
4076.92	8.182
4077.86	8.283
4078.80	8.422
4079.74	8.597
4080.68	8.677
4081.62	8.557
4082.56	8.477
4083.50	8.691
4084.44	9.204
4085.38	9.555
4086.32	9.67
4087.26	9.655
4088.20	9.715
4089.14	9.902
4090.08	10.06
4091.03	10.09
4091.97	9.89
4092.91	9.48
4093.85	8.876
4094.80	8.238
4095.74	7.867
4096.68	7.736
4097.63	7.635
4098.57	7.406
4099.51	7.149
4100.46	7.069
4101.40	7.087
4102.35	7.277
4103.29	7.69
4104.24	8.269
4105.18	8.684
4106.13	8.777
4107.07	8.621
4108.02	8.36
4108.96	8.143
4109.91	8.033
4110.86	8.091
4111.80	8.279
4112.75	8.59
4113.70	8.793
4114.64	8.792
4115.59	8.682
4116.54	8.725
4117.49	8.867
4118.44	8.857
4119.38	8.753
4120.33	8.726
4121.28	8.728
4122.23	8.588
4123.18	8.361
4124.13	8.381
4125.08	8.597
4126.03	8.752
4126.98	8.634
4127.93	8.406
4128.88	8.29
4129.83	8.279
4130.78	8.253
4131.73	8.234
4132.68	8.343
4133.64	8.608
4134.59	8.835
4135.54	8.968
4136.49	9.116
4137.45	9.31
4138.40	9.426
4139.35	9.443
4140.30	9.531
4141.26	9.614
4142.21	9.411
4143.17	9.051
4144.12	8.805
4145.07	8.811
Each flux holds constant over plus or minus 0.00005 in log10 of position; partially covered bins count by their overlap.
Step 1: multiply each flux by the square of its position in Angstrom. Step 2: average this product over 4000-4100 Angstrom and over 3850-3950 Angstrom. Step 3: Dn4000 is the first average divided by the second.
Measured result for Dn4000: 1.89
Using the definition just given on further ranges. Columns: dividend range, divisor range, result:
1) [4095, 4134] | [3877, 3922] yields 1.59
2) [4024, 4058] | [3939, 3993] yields 1.64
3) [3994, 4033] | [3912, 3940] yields 2.02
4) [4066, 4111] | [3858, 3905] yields 1.85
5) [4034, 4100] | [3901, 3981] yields 1.82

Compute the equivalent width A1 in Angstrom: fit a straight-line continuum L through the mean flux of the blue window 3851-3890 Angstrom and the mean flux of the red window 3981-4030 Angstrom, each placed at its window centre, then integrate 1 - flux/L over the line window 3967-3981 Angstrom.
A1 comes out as 5.9 Angstrom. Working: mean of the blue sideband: 4.56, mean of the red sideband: 8.56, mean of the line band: 4.41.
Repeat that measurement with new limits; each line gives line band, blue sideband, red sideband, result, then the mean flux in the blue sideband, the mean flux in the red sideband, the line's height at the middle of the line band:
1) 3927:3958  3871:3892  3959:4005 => 6.3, 4.85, 6.28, 5.72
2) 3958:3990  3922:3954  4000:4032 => 6.7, 4.52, 9.03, 6.6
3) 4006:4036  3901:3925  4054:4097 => -4.8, 6.24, 8.6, 7.81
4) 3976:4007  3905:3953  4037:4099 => -4.9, 5.14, 8.65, 6.72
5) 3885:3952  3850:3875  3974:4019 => 6.3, 4.45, 8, 5.93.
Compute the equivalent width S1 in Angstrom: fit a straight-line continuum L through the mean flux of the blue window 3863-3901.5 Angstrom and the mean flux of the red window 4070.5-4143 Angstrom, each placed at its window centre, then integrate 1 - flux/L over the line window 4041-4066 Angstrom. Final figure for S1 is -2.3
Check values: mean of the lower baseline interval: 5.13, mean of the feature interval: 8.5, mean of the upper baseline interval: 8.61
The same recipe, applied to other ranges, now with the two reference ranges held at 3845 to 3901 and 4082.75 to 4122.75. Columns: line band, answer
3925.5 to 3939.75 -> 6.8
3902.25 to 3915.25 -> -2.0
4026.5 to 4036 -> -2.1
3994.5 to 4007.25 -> -3.1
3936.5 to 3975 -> 9.2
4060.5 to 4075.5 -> -0.5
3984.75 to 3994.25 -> -1.2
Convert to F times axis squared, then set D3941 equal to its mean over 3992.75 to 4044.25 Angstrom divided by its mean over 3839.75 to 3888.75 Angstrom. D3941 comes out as 2.11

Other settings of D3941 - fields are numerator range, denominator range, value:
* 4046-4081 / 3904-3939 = 1.80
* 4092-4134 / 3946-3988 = 1.64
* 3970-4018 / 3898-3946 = 1.54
